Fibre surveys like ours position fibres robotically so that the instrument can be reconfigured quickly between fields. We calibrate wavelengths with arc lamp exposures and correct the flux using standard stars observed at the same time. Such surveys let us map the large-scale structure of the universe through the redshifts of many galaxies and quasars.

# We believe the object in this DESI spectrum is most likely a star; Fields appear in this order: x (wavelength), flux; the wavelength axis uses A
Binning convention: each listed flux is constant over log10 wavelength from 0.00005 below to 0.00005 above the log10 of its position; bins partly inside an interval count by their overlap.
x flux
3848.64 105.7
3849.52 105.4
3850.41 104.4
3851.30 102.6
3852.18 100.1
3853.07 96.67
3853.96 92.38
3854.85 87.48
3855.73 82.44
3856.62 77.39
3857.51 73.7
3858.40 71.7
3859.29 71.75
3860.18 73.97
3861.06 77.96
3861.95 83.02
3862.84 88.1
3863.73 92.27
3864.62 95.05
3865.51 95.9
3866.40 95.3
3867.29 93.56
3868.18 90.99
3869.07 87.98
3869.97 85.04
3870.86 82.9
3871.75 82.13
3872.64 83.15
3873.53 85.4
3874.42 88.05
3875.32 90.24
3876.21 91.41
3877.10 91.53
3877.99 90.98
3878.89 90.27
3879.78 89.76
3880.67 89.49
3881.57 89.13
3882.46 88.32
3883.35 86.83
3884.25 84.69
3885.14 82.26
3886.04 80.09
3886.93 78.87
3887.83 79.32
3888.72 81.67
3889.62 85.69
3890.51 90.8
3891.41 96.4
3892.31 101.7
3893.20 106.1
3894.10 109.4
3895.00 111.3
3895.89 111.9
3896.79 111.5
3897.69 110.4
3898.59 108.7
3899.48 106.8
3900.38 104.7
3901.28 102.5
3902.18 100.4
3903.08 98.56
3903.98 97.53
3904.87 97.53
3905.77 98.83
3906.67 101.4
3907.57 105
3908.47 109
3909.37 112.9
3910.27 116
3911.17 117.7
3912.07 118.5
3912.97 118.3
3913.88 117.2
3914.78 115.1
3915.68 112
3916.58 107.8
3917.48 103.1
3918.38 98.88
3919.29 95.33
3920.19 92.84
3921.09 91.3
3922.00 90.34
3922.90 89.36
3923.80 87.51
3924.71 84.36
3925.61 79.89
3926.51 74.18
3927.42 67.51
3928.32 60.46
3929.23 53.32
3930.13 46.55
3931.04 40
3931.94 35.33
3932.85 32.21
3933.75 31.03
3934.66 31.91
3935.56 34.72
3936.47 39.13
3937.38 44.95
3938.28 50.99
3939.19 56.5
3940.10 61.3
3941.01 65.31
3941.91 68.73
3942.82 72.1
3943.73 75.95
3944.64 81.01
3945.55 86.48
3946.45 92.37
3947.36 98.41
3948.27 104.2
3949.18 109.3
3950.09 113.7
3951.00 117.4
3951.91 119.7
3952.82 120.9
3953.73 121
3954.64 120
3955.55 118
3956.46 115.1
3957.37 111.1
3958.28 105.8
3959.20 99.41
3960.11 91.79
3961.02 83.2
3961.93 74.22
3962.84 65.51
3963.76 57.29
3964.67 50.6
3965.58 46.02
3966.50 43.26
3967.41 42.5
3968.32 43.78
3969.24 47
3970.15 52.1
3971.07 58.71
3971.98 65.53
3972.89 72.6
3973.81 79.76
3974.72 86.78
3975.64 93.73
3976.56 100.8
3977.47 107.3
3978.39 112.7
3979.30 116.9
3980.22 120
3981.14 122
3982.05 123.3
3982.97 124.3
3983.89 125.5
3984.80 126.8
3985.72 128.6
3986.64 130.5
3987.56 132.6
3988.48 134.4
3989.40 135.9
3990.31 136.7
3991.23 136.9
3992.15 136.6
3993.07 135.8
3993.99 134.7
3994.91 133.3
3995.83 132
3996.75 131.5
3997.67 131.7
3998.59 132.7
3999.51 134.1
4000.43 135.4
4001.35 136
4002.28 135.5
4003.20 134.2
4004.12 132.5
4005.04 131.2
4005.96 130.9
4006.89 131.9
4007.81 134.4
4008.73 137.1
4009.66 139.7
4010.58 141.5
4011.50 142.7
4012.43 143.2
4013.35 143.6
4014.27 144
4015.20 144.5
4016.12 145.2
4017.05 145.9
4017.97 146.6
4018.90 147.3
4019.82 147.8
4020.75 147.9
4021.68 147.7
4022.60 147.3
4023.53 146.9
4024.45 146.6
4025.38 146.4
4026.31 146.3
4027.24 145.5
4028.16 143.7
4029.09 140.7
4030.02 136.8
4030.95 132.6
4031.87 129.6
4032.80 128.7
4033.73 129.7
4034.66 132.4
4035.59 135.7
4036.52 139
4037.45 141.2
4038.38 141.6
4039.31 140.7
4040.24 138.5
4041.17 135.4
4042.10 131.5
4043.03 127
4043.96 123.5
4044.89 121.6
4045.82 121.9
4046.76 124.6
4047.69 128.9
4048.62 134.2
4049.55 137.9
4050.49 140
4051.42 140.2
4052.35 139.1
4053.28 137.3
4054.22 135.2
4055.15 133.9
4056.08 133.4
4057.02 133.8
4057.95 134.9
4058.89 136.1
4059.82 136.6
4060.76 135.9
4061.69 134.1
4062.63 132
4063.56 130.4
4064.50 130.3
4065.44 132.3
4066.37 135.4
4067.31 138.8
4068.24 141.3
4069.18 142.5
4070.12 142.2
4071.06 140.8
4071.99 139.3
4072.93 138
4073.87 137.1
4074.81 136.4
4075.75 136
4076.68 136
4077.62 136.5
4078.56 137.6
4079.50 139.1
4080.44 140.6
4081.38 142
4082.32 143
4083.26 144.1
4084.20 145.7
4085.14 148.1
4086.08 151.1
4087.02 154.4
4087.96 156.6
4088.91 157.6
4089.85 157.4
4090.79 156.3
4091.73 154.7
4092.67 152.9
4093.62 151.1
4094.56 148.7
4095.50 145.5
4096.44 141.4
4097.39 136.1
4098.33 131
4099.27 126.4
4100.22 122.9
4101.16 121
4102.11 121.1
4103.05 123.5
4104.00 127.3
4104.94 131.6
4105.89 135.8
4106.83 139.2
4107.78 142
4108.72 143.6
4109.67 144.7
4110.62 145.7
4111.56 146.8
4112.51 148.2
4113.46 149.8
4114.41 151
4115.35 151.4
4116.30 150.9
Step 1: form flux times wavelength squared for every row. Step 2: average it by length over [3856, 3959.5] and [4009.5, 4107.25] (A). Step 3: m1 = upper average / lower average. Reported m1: 1.7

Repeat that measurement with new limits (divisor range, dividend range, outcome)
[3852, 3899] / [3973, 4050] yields 1.58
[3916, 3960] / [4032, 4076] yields 1.75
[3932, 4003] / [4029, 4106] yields 1.50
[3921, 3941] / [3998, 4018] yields 2.48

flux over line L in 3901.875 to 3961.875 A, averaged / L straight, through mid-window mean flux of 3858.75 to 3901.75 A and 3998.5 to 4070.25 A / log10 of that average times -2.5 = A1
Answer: 0.21 mag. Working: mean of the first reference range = 91.5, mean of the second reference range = 137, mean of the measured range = 87.9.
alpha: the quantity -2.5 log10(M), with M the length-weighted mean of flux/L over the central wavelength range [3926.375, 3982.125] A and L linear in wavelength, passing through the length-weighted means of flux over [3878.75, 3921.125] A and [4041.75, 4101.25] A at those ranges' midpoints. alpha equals 0.40 mag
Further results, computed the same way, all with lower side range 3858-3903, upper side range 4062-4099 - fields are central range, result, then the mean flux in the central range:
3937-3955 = 0.214 mag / 89.1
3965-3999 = 0.120 mag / 106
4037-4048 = 0.011 mag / 131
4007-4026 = -0.145 mag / 144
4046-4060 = 0.006 mag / 135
